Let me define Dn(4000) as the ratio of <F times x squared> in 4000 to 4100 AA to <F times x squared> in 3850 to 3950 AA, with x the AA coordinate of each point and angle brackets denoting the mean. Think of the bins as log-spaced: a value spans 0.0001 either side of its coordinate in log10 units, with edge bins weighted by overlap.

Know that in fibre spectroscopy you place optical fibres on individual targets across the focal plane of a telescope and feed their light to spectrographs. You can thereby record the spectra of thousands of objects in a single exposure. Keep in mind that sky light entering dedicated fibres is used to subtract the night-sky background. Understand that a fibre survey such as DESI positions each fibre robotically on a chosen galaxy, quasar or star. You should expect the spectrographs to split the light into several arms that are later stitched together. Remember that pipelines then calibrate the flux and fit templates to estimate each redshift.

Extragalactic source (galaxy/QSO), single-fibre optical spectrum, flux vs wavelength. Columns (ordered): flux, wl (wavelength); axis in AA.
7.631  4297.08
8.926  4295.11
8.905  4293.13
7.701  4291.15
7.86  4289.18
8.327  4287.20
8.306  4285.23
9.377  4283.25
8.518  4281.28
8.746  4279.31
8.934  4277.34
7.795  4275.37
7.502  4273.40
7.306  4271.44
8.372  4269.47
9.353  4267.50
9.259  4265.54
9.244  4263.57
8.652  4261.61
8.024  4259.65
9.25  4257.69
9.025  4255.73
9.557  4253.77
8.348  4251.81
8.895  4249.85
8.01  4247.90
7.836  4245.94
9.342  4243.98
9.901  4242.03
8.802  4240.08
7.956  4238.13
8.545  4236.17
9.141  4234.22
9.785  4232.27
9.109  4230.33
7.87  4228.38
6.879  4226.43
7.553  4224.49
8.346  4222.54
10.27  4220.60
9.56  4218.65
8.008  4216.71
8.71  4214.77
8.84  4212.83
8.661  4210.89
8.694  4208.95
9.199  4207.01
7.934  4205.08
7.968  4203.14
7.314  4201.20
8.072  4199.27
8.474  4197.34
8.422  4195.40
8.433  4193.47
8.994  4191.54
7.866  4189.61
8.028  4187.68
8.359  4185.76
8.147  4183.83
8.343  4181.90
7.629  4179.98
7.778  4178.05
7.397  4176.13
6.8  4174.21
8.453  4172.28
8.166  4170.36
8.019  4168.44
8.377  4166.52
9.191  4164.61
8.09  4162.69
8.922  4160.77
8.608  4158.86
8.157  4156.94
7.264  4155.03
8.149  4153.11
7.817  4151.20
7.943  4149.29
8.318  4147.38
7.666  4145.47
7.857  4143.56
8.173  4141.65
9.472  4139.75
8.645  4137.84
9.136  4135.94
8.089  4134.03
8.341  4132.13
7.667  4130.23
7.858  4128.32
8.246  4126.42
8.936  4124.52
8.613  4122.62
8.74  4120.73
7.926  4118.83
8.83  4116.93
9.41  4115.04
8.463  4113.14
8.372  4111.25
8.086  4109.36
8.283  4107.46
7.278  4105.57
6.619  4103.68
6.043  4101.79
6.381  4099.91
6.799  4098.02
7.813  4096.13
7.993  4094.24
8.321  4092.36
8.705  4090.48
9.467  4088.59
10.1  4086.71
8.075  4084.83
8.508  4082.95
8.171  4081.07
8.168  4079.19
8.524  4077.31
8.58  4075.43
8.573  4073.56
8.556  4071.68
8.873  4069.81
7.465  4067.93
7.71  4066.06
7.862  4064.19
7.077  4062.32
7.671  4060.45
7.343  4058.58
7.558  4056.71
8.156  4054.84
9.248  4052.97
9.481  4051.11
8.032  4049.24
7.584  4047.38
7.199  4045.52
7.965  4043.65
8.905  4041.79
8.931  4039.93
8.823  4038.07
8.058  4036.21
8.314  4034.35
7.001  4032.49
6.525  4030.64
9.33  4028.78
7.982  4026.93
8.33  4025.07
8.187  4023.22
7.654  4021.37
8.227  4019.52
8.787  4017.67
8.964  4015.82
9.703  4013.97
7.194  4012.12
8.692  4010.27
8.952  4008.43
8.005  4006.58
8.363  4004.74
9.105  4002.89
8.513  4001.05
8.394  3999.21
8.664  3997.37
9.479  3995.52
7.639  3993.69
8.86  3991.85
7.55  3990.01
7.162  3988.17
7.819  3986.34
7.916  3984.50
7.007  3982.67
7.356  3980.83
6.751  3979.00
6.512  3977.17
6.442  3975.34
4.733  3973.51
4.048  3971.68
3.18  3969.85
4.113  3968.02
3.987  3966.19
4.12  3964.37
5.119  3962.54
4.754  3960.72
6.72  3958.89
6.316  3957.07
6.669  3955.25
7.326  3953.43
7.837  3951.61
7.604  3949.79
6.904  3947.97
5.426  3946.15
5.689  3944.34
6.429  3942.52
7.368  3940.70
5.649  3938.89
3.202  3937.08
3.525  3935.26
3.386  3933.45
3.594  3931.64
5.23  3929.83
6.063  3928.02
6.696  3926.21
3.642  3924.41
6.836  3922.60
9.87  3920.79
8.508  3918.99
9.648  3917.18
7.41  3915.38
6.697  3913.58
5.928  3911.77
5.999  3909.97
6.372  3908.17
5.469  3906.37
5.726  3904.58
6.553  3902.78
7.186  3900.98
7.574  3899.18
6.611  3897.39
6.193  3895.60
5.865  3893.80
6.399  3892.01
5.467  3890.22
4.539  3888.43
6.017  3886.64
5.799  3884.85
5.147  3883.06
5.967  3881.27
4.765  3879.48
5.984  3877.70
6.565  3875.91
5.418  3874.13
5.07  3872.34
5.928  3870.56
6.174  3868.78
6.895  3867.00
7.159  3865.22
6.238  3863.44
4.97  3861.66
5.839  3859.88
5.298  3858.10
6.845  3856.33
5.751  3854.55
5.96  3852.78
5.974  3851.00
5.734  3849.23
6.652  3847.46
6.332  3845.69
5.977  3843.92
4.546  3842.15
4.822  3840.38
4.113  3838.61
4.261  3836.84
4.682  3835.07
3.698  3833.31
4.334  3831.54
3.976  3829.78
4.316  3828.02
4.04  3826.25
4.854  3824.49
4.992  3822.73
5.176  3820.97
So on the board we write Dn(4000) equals 1.47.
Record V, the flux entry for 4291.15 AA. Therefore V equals 7.701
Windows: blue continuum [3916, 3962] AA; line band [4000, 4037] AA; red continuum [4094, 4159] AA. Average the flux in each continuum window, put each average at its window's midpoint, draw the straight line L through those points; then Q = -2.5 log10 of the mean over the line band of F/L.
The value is -0.188 mag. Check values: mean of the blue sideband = 6.19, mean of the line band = 8.3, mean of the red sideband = 8.05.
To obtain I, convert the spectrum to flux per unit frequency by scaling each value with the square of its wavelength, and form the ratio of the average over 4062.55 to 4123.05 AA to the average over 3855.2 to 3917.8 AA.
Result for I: 1.47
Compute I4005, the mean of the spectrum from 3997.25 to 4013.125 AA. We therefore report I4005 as 8.43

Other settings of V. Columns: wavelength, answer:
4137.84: 8.645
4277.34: 8.934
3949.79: 7.604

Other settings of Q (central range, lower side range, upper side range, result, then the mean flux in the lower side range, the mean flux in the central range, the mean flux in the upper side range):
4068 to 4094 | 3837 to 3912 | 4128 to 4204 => -0.150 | 5.89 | 8.61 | 8.16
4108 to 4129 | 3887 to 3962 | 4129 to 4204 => -0.097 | 6.21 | 8.5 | 8.17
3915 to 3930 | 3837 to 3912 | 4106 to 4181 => -0.142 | 5.89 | 7.18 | 8.25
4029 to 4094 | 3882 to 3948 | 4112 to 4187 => -0.111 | 6.06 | 8.23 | 8.26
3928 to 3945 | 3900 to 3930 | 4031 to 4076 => 0.369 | 6.73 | 4.95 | 8.1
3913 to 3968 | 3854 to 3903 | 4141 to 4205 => 0.068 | 6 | 6.04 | 8.09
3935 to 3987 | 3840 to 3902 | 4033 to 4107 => 0.171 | 5.94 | 5.9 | 8.07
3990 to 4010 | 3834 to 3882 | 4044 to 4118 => -0.185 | 5.69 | 8.55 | 8.09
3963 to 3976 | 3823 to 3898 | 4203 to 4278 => 0.417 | 5.5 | 4.36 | 8.63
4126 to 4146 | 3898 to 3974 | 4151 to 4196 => -0.068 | 5.94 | 8.3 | 8.15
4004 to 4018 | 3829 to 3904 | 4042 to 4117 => -0.172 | 5.7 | 8.58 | 8.08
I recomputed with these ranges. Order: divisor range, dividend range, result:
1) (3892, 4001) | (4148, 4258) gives 1.49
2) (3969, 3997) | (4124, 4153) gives 1.30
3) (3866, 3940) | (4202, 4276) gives 1.70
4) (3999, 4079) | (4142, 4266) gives 1.11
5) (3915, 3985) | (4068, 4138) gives 1.49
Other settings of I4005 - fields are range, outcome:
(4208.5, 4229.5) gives 8.49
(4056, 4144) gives 8.16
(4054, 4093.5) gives 8.26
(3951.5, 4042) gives 7.37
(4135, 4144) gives 8.71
